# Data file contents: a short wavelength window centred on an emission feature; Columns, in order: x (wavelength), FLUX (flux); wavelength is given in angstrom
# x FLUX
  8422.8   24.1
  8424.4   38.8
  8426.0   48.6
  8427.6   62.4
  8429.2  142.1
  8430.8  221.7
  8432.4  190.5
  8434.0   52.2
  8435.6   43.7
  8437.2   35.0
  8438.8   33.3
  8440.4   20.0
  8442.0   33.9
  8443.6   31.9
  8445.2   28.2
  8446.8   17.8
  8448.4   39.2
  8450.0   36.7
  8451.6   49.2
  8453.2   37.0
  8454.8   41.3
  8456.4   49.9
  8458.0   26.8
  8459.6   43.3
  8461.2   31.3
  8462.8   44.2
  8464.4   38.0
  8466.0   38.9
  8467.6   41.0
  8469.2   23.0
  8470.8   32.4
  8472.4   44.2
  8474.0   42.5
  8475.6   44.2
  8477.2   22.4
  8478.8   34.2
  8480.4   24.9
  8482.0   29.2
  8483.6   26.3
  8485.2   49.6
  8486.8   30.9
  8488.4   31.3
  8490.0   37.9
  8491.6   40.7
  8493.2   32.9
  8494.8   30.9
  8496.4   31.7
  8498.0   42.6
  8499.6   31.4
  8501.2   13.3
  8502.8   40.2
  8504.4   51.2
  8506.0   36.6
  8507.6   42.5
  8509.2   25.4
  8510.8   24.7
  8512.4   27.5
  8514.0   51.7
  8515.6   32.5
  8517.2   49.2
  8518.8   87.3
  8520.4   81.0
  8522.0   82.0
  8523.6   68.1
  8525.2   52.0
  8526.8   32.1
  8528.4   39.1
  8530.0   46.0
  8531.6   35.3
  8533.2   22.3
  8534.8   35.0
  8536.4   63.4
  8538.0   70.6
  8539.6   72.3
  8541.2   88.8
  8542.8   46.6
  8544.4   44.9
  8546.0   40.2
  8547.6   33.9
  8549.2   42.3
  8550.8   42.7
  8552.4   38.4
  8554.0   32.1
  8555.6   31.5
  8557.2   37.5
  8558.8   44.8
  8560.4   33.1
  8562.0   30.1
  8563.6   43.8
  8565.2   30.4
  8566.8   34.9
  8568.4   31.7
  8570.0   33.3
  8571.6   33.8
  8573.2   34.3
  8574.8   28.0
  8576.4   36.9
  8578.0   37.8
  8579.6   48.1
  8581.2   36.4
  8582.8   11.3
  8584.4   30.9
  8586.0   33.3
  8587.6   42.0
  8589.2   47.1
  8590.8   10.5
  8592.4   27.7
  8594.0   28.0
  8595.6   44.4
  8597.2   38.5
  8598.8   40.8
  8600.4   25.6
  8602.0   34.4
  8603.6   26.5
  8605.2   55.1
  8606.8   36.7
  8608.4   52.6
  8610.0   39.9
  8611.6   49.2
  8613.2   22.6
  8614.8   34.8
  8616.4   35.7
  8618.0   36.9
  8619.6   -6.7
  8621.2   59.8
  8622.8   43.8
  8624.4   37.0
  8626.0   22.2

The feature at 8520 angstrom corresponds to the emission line [S II]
